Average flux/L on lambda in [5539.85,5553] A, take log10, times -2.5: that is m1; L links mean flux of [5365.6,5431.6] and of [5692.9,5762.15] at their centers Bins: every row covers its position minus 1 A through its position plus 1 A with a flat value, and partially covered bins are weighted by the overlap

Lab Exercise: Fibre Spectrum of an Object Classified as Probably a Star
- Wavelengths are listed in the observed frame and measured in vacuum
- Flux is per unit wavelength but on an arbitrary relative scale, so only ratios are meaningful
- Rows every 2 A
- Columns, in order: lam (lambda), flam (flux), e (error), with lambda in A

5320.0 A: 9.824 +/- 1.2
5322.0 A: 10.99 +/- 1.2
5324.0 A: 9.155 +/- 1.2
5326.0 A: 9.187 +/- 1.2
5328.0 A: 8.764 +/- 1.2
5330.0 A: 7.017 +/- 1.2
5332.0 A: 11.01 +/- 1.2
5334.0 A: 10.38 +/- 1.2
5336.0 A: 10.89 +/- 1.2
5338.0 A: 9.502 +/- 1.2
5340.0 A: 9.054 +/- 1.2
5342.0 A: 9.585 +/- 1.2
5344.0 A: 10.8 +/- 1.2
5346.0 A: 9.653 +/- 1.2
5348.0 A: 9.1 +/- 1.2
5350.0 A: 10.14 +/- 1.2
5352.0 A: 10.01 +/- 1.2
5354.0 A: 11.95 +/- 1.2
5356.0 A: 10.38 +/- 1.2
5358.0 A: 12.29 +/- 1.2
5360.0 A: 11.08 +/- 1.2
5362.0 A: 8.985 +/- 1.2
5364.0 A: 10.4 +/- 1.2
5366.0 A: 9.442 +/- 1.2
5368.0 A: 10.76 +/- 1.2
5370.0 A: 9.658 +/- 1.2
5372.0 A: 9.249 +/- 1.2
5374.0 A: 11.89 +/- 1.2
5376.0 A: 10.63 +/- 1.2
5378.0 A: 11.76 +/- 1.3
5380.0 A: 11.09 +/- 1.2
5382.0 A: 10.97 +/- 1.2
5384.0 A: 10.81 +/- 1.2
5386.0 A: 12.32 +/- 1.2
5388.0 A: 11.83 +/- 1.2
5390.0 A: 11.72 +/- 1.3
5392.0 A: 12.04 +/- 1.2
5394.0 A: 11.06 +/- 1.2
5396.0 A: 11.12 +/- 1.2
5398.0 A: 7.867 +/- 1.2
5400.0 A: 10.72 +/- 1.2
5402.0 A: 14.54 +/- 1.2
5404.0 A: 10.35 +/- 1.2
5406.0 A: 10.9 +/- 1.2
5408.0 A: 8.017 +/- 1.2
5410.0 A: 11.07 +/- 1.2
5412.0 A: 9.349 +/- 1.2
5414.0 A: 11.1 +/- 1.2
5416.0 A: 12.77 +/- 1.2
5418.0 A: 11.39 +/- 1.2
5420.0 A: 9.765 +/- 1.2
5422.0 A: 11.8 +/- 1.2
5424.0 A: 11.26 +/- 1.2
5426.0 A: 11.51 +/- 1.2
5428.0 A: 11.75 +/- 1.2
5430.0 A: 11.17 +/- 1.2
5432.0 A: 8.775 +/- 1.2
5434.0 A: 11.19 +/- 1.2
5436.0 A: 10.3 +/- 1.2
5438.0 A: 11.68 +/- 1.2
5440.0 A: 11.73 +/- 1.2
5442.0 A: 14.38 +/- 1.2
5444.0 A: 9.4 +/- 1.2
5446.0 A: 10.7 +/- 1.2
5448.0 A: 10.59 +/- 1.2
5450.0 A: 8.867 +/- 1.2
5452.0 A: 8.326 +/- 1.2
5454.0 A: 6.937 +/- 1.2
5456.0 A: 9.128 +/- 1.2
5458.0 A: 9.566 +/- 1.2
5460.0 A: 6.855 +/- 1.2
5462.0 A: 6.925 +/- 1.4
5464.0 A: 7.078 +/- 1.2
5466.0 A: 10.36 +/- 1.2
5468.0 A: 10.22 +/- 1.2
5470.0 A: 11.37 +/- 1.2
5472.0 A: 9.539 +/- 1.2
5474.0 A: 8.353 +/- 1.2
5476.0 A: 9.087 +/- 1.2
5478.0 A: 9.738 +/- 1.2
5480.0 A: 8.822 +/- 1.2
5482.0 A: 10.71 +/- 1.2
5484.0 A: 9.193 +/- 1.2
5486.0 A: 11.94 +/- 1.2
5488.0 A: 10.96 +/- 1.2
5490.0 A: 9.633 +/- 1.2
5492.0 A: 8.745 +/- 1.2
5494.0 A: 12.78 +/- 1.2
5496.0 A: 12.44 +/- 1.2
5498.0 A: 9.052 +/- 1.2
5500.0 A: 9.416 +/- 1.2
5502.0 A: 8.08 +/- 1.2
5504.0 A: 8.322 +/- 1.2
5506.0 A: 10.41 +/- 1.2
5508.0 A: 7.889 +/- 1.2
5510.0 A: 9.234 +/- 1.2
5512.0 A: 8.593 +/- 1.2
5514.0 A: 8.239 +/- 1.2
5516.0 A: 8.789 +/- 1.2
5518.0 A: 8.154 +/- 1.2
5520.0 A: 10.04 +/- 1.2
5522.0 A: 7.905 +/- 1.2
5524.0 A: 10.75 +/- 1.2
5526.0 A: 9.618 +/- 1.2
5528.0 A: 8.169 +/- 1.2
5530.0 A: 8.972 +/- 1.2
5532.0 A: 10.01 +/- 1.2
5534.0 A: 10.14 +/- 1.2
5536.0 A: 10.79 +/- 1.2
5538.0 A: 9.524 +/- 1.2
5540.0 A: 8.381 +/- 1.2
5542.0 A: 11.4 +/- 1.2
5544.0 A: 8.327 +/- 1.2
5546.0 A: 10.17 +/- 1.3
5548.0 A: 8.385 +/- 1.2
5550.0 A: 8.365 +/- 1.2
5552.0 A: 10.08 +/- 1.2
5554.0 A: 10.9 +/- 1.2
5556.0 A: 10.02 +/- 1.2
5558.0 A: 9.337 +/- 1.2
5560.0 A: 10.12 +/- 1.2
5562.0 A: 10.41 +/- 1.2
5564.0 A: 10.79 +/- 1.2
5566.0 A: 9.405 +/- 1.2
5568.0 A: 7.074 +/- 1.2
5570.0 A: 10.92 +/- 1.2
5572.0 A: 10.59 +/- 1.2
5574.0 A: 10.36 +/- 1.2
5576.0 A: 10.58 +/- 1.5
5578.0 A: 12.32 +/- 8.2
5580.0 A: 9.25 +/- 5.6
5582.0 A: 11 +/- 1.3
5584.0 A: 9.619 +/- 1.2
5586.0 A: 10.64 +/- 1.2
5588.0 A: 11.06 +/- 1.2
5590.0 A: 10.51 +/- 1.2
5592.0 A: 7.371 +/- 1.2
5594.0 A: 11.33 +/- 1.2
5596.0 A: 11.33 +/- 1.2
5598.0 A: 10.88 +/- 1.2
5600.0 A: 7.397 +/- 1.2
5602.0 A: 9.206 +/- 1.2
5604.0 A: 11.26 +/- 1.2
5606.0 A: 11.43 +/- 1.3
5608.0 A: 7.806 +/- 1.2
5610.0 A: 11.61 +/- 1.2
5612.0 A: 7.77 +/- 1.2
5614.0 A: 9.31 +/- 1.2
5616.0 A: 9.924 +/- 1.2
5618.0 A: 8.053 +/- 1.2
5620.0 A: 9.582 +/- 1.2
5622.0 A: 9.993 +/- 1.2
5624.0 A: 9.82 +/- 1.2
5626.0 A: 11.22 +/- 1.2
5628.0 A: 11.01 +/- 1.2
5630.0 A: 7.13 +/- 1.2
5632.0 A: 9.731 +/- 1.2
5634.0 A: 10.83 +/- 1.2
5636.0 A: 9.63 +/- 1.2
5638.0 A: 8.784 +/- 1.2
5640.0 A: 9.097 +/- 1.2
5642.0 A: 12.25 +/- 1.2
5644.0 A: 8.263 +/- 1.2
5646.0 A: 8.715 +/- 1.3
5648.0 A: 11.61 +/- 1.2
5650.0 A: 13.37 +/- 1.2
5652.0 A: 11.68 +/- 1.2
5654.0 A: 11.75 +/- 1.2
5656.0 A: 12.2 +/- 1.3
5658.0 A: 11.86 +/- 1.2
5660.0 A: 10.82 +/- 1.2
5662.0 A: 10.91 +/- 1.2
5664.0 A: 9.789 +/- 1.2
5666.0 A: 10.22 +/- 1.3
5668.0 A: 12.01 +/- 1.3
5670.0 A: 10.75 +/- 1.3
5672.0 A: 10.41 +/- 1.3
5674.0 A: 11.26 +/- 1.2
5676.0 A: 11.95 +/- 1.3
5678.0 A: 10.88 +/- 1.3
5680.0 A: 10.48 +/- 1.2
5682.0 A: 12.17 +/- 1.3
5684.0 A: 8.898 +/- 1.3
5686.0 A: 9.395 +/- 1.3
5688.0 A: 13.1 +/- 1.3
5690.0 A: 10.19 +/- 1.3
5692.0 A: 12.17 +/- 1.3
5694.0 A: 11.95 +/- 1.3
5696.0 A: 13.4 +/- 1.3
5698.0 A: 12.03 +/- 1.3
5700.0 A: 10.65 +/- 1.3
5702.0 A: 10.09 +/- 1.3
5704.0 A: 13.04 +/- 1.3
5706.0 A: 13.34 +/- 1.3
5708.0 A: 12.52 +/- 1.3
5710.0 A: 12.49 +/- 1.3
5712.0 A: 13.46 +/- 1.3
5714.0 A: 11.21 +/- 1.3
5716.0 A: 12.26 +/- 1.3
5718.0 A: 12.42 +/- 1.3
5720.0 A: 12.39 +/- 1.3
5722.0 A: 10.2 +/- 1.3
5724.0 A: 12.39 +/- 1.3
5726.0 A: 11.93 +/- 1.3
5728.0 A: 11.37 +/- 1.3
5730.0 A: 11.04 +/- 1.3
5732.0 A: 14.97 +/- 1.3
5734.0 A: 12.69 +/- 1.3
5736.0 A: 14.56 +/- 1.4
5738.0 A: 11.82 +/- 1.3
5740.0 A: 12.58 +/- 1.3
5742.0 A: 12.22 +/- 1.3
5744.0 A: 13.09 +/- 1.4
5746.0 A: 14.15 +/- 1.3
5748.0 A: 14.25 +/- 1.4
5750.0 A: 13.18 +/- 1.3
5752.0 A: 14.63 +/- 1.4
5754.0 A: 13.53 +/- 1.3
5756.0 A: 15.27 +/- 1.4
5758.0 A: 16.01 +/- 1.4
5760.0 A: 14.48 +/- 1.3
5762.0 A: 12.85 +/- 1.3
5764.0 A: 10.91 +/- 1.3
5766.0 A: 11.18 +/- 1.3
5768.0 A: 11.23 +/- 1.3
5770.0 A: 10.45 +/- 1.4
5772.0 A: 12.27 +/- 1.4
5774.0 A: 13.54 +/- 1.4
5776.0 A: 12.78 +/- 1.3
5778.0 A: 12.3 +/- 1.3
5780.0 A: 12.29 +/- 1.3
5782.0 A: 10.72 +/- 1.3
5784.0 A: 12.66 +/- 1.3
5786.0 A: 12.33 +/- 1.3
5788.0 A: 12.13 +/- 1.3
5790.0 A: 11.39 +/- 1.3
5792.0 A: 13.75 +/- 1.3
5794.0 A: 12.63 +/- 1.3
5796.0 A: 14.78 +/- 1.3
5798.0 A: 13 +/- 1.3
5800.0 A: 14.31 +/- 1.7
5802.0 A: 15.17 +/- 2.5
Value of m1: 0.250 mag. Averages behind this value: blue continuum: 11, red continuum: 12.8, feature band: 9.36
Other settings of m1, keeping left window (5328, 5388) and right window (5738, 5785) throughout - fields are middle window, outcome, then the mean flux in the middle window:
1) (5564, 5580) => 0.15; 10.2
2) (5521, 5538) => 0.20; 9.54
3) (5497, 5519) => 0.28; 8.74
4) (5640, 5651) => 0.14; 10.7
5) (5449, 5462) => 0.32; 8.18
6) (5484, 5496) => 0.04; 10.8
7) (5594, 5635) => 0.22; 9.8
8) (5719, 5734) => 0.05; 12.1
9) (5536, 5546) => 0.19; 9.62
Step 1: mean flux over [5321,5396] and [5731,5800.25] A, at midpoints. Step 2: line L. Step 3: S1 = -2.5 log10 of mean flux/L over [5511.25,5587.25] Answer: 0.198 mag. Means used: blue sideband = 10.4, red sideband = 13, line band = 9.7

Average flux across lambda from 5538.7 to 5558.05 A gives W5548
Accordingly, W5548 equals 9.55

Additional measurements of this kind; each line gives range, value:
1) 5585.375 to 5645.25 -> 9.8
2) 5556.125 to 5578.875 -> 10.2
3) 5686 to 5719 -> 12.1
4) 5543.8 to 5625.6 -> 9.89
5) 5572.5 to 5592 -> 10.4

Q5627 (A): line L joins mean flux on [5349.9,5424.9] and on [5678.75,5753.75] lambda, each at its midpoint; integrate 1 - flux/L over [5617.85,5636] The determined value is 3.19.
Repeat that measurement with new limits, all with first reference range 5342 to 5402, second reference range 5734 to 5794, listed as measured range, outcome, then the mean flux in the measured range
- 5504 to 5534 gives 6.4 A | 9.07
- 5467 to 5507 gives 5.0 A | 9.94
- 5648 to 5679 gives 2.4 A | 11.3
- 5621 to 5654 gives 5.2 A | 10.2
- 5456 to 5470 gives 3.1 A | 8.75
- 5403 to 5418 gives 0.5 A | 10.6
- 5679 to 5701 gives 2.0 A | 11.3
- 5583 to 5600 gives 2.5 A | 10.2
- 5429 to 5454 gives 1.5 A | 10.4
